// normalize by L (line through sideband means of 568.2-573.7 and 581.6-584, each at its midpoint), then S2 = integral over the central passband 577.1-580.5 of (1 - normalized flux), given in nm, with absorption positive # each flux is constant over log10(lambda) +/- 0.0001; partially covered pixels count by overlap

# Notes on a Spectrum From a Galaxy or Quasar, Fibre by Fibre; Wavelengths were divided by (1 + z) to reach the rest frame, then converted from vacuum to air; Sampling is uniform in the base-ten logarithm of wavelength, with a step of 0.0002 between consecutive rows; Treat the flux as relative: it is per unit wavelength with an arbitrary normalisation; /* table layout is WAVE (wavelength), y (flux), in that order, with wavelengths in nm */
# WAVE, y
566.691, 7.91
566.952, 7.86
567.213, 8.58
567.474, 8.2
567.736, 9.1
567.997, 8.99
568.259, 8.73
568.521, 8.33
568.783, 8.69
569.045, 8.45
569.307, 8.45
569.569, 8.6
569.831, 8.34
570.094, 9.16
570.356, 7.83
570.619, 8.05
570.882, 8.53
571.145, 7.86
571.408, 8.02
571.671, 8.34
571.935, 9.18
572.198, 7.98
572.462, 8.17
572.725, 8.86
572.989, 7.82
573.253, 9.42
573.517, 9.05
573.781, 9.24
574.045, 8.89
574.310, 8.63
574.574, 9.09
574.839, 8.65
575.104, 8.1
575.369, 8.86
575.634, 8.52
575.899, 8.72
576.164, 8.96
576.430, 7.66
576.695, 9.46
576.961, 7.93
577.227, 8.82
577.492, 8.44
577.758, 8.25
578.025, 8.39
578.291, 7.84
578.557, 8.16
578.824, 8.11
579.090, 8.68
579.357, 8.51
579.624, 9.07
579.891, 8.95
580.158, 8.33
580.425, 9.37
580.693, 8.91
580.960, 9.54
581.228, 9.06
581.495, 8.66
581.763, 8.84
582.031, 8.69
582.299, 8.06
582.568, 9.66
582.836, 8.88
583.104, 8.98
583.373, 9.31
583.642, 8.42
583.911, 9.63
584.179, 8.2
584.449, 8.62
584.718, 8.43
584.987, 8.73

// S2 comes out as 0.10 nm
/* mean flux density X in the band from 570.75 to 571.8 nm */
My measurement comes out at 8.19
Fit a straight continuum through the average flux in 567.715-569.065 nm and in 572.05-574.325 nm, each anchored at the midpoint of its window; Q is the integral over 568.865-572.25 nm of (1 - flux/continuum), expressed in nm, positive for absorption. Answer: 0.12 nm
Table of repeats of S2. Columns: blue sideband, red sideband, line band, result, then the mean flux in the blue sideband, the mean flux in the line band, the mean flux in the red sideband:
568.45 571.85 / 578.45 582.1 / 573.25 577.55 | -0.07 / 8.37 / 8.72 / 8.78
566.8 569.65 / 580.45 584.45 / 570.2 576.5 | 0.11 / 8.54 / 8.53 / 8.92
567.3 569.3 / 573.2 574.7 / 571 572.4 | 0.09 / 8.63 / 8.27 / 9.04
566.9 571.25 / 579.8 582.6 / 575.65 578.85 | 0.12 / 8.47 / 8.41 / 8.89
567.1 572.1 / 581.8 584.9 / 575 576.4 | 0.01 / 8.49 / 8.57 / 8.81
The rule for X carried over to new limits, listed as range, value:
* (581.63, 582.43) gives 8.53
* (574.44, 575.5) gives 8.67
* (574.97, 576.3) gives 8.63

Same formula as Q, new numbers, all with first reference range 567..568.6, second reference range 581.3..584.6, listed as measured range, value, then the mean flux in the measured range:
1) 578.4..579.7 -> 0.05 nm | 8.47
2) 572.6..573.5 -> 0.00 nm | 8.74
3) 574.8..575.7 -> 0.02 nm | 8.52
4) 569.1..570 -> 0.02 nm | 8.49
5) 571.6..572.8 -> 0.03 nm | 8.5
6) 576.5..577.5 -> 0.01 nm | 8.63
